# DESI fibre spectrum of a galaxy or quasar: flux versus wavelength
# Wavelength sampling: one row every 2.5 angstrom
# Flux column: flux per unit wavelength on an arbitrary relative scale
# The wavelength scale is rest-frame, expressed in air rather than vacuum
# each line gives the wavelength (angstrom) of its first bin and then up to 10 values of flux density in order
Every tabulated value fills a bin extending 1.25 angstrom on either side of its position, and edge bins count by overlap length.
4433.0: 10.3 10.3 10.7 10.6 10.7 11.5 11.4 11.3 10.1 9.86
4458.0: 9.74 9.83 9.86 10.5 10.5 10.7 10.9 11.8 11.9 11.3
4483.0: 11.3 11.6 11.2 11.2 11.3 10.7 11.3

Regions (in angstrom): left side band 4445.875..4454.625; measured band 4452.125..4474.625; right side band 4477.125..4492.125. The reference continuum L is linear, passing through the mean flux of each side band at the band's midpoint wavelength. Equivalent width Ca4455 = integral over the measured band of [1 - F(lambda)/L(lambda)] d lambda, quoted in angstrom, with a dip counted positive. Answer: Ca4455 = 1.8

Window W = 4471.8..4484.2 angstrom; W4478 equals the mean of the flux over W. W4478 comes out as 11.4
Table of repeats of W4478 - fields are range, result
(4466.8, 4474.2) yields 10.7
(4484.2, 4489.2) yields 11.4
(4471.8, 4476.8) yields 11.4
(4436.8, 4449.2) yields 11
